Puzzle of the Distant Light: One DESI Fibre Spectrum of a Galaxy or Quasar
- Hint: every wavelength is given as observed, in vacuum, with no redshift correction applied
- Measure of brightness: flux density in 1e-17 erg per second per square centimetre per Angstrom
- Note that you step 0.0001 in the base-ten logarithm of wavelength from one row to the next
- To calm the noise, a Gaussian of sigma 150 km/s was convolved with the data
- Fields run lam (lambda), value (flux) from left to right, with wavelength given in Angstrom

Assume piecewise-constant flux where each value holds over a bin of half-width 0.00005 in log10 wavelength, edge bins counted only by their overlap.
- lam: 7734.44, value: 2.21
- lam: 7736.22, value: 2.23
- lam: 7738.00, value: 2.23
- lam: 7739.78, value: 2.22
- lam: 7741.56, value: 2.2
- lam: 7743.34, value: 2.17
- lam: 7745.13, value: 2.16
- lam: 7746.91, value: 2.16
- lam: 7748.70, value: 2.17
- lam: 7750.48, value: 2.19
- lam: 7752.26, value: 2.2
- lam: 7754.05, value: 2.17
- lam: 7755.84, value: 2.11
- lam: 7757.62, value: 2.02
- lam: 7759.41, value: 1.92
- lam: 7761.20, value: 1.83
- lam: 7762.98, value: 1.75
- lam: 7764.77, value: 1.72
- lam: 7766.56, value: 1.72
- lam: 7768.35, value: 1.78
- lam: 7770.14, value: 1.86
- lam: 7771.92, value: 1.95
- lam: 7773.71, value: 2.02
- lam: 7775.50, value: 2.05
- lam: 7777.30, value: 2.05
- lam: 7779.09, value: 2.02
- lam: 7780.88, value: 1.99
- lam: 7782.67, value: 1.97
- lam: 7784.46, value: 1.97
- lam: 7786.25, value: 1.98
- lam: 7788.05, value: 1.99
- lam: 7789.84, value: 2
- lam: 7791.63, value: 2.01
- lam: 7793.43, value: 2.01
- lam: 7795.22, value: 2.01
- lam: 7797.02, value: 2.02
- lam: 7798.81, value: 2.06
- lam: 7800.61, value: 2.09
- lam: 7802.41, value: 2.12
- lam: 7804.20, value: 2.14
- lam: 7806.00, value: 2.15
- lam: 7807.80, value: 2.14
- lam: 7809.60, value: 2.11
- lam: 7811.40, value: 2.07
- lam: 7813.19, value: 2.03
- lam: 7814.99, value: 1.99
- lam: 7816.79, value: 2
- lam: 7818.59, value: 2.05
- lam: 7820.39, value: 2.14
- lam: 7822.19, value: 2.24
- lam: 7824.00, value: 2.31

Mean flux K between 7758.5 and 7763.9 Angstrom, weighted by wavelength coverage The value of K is 1.83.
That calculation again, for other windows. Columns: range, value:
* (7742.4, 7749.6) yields 2.16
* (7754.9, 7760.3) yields 2.02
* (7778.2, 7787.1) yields 1.99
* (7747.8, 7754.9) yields 2.18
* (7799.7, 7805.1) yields 2.12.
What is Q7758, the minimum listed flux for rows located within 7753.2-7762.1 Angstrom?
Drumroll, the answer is 1.83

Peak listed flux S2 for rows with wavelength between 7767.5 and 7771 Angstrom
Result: 1.86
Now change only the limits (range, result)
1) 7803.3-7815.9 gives 2.15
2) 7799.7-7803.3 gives 2.12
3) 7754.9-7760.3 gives 2.11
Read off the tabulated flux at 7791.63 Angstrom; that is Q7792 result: 2.01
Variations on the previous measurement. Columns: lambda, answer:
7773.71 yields 2.02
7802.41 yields 2.12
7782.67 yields 1.97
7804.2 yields 2.14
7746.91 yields 2.16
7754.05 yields 2.17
